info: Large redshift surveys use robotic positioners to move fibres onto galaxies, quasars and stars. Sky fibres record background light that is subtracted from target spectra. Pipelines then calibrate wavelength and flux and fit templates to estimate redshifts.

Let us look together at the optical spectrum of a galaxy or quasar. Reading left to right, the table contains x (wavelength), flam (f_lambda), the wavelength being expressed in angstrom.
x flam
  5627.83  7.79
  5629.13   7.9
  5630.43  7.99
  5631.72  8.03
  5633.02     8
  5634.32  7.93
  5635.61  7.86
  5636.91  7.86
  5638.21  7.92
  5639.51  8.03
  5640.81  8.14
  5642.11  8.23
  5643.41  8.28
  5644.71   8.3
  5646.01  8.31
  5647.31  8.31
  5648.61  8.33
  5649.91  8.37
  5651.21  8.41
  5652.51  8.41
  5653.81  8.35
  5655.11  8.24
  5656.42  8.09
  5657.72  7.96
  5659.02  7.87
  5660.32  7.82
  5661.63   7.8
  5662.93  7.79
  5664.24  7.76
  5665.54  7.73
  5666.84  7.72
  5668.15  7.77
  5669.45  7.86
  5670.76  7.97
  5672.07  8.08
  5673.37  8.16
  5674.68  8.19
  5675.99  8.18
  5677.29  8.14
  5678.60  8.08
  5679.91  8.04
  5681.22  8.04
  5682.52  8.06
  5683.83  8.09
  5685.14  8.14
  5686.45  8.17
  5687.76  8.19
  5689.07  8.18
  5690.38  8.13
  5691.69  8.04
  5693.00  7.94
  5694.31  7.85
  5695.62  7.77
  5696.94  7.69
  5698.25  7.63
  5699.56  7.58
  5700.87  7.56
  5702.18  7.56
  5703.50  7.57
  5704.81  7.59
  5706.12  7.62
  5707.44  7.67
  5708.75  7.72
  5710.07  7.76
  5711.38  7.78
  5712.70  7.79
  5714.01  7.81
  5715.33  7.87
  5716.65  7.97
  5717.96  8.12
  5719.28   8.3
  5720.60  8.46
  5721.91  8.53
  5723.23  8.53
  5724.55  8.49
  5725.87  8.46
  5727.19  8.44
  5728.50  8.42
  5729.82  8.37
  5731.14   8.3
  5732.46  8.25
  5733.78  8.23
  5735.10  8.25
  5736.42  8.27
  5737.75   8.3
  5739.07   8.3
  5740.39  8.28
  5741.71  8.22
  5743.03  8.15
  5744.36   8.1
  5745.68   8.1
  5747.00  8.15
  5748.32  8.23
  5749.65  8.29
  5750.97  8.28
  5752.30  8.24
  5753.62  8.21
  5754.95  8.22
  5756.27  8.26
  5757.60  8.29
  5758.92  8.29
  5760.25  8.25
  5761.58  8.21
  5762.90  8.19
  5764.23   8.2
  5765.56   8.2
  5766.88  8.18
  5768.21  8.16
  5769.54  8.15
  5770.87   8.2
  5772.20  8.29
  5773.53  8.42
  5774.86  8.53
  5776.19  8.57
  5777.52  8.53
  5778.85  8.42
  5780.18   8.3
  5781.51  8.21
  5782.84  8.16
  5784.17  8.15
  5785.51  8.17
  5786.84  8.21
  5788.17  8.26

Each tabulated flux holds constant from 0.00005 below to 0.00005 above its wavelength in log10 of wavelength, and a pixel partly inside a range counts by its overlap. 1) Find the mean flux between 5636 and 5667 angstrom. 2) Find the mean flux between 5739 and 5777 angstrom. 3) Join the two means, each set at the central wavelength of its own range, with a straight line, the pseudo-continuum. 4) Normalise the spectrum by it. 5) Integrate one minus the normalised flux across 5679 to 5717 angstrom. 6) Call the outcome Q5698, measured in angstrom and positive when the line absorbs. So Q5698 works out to 1.4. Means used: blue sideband 8.09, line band 7.85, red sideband 8.25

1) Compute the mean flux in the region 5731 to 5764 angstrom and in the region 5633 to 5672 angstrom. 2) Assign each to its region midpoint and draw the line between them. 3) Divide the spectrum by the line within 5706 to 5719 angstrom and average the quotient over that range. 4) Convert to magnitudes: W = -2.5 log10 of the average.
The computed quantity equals 0.045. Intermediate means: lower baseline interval 8.05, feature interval 7.83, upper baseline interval 8.23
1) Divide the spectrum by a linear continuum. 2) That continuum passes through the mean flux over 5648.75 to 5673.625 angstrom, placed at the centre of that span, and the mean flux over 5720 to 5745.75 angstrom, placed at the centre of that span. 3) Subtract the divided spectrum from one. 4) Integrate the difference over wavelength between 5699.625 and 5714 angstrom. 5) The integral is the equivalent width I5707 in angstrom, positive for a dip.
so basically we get 0.96 angstrom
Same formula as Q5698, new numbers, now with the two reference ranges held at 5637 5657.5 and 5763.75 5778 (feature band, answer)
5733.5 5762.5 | 0.2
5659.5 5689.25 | 0.9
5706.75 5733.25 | 0.4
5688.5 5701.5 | 0.7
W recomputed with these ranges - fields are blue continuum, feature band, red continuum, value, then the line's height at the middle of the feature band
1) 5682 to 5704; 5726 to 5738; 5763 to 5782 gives -0.03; 8.09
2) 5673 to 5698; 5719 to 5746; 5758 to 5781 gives -0.02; 8.19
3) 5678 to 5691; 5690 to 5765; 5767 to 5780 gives 0.02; 8.23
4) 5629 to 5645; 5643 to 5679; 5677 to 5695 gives 0.00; 8.05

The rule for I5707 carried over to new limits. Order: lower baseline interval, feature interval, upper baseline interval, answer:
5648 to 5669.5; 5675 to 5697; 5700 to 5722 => -0.34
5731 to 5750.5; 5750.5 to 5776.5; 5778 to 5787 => -0.09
